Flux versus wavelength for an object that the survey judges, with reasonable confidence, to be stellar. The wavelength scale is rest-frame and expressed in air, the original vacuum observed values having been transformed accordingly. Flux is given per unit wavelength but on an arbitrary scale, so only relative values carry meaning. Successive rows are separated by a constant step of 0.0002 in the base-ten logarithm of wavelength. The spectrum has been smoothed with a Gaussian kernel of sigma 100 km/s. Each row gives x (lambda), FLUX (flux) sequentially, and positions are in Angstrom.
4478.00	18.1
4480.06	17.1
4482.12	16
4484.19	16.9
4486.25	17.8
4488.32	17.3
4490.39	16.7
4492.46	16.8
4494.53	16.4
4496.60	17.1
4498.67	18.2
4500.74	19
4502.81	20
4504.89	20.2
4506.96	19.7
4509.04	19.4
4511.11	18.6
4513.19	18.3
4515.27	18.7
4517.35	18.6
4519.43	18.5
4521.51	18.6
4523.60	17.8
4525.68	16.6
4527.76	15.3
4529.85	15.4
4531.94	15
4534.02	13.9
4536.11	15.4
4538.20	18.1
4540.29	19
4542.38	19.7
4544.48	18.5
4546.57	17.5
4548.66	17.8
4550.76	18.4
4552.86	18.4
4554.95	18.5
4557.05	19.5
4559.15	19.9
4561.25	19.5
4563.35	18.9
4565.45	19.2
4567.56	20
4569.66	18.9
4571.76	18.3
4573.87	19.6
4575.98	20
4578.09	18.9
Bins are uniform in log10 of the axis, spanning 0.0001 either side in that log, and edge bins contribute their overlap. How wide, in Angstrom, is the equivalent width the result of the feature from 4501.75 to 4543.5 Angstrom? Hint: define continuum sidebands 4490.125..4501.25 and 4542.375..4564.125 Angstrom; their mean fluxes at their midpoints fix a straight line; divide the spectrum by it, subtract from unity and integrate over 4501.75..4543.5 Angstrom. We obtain 0.3 Angstrom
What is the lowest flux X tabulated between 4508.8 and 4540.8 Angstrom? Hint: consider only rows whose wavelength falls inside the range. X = 13.9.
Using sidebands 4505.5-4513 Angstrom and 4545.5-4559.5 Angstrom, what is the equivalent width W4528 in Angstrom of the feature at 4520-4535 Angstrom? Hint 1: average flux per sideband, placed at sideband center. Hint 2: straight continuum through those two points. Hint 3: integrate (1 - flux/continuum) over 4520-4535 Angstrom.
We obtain 2.2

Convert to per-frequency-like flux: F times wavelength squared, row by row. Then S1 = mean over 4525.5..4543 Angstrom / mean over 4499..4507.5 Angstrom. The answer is 0.85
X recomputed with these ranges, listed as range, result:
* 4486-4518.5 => 16.4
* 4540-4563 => 17.5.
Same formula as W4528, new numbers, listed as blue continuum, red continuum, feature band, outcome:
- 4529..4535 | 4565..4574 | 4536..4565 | -3.0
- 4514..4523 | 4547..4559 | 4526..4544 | 1.9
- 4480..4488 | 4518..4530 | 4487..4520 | -2.4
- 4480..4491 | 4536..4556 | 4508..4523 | -0.9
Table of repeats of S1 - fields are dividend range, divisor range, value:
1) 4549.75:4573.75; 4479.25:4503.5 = 1.13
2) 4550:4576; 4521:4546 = 1.15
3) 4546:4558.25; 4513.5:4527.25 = 1.03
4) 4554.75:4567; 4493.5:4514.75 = 1.06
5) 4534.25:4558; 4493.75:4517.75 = 0.98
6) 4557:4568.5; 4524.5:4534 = 1.28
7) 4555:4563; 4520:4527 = 1.12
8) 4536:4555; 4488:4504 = 1.05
